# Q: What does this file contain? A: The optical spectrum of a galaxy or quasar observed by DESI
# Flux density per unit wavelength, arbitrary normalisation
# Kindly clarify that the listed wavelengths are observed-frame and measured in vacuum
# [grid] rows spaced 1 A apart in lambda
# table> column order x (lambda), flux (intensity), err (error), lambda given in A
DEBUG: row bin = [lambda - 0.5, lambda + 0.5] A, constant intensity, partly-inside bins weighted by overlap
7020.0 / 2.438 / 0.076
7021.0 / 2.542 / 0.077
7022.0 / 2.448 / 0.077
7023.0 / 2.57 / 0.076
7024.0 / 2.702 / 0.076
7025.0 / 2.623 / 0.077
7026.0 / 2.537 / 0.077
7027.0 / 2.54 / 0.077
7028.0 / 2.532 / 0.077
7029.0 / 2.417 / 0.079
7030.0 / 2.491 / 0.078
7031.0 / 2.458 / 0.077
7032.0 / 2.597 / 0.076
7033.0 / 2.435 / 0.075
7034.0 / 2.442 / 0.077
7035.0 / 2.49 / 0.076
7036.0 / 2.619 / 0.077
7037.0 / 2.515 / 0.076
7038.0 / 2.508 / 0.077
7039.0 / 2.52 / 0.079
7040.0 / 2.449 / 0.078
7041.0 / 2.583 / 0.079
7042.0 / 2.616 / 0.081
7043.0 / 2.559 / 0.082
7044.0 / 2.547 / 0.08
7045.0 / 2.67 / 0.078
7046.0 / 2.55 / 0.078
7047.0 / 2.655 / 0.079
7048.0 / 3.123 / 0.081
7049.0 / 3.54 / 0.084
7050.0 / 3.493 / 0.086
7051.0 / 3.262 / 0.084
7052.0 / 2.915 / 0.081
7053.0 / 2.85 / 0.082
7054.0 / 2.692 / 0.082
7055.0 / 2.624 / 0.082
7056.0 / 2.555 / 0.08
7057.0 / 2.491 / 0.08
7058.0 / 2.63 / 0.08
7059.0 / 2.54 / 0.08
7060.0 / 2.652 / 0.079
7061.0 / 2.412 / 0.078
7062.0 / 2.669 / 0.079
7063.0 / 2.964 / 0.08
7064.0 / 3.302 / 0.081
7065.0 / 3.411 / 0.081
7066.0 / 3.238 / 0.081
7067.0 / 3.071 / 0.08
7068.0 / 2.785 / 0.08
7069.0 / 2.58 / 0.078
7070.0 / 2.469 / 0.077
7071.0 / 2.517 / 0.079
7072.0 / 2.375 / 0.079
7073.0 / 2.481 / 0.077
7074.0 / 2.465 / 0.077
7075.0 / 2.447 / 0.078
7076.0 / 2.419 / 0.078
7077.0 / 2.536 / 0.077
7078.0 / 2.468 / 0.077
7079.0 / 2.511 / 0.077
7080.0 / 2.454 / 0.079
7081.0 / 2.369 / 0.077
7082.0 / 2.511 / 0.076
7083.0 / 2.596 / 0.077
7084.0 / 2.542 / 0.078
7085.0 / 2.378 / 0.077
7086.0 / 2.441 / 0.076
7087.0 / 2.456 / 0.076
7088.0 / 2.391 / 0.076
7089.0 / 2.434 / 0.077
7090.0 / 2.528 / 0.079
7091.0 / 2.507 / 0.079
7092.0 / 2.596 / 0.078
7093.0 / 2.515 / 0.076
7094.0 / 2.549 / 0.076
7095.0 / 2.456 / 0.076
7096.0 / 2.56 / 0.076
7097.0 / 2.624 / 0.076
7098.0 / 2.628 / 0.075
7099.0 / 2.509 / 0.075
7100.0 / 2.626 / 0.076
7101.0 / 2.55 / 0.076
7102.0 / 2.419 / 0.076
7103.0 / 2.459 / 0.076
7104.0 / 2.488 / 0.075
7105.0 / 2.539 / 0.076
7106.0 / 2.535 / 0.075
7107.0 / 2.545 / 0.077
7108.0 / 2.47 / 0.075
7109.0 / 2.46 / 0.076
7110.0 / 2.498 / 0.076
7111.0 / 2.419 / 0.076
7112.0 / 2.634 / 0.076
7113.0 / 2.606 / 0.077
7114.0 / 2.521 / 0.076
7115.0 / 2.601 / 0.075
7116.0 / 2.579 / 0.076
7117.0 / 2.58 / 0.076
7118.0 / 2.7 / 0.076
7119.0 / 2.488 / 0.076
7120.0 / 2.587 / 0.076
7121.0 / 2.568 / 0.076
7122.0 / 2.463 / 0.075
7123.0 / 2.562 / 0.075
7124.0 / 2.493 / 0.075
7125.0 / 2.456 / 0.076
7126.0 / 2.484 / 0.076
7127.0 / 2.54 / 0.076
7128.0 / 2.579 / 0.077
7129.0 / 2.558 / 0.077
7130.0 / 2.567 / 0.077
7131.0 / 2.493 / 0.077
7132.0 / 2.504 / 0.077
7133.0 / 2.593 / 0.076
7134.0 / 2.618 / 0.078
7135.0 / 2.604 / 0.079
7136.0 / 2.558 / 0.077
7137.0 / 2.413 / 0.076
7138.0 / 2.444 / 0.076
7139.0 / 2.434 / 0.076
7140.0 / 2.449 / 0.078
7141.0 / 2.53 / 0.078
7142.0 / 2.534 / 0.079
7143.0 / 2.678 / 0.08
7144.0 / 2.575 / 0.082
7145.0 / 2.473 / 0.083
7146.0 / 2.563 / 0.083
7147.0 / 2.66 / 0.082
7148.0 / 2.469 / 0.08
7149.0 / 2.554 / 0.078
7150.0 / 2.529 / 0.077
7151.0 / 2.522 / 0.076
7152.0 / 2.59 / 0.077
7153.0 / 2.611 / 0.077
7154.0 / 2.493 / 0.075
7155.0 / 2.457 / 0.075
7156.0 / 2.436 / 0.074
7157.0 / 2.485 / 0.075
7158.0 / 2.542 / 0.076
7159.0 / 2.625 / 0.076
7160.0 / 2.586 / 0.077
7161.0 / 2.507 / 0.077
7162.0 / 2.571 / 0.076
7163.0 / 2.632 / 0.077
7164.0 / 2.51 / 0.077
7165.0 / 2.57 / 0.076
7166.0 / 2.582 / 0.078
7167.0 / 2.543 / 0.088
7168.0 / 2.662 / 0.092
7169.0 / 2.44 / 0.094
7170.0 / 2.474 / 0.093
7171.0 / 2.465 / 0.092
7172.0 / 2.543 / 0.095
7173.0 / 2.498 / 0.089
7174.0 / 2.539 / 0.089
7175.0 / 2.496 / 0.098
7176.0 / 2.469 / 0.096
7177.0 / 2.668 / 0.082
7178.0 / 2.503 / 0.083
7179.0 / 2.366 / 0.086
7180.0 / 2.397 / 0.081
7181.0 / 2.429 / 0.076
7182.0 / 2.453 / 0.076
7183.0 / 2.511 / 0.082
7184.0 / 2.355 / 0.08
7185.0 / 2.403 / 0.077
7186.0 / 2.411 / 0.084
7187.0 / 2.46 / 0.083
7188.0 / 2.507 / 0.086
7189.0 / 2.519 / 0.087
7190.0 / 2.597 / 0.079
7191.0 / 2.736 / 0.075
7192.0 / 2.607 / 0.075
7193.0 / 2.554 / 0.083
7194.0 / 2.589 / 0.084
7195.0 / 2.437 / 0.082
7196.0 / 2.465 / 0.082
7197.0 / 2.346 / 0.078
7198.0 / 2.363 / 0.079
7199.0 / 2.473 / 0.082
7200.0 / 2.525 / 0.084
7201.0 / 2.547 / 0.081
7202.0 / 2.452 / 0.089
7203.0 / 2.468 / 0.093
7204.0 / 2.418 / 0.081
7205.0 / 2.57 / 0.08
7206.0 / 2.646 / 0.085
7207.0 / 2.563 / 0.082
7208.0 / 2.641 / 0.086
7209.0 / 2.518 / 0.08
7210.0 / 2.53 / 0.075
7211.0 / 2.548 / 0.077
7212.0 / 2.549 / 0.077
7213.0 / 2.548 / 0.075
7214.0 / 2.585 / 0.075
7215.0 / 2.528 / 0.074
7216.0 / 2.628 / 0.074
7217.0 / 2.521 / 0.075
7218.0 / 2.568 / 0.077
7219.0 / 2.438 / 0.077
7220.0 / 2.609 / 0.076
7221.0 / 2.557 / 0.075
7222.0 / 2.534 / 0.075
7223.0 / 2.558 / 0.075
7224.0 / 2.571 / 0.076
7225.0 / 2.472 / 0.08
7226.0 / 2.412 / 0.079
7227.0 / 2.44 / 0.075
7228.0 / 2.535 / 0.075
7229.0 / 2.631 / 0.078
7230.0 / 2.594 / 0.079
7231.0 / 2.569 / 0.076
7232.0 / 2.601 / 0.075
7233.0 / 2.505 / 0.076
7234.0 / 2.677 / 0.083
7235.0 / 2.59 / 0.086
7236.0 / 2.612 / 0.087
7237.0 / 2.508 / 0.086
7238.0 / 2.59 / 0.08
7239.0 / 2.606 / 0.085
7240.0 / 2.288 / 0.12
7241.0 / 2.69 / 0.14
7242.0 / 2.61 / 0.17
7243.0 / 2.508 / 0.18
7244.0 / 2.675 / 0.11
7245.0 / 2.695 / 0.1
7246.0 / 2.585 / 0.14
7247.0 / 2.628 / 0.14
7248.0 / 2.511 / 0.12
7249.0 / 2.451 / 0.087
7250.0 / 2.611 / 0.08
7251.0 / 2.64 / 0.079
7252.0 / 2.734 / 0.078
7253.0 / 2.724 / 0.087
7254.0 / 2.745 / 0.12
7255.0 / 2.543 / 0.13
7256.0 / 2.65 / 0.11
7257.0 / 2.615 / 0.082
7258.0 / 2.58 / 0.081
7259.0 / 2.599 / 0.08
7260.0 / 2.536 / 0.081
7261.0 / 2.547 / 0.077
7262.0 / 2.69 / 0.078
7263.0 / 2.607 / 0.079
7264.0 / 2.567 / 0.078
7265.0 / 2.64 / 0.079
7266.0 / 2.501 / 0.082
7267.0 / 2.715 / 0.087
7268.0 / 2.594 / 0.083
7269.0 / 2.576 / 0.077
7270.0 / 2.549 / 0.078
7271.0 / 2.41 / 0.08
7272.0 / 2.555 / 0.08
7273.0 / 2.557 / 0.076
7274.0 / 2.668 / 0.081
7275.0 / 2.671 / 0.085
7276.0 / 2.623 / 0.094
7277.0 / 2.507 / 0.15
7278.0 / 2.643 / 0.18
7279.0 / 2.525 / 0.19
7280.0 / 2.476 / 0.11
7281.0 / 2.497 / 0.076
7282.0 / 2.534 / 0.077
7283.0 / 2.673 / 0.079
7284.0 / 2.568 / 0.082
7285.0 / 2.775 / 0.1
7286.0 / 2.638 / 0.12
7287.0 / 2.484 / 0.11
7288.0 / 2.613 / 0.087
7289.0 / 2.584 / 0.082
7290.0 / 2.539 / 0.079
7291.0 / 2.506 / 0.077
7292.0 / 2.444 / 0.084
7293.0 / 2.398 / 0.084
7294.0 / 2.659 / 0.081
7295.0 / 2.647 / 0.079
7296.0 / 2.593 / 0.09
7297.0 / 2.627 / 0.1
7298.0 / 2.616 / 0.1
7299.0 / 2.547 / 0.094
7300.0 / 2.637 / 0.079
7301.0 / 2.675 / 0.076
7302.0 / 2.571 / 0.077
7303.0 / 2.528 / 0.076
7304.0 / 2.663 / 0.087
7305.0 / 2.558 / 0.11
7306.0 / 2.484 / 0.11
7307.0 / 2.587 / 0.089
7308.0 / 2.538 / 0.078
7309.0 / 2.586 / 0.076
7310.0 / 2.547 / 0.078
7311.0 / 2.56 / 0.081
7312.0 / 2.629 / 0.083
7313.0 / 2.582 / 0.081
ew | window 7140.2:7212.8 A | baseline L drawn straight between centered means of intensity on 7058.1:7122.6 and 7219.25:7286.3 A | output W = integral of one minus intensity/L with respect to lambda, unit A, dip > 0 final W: 1.6 A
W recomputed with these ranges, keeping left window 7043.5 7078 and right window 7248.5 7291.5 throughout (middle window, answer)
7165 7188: 1.5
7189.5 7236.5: 1.7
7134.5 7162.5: 1.6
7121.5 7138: 1.1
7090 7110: 1.5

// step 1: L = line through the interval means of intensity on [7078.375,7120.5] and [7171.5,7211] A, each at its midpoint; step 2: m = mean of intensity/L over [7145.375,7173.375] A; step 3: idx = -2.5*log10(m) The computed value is -0.01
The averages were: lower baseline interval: 2.52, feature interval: 2.54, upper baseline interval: 2.5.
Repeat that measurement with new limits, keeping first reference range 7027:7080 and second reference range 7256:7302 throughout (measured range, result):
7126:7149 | 0.04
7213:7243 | 0.02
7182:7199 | 0.05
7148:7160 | 0.04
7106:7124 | 0.04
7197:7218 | 0.04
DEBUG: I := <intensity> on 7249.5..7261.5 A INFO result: 2.63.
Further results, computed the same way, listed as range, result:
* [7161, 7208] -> 2.51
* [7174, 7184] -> 2.47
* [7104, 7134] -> 2.54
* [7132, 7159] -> 2.53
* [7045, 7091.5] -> 2.68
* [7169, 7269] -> 2.55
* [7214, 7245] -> 2.56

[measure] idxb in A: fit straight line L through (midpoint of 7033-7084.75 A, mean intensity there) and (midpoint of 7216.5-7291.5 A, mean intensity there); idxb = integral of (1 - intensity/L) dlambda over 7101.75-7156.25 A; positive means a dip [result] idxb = 2.3 A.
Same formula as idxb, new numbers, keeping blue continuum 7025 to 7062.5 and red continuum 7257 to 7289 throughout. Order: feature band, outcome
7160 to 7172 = 0.3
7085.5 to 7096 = 0.6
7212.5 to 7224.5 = 0.2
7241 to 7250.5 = 0.0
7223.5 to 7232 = 0.2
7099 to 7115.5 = 0.7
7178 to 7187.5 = 0.7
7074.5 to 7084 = 0.6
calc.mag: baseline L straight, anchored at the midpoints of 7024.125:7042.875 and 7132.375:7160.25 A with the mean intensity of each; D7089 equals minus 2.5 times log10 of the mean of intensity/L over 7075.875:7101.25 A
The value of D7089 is 0.01 mag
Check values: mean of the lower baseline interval 2.53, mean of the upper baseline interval 2.54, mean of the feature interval 2.51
